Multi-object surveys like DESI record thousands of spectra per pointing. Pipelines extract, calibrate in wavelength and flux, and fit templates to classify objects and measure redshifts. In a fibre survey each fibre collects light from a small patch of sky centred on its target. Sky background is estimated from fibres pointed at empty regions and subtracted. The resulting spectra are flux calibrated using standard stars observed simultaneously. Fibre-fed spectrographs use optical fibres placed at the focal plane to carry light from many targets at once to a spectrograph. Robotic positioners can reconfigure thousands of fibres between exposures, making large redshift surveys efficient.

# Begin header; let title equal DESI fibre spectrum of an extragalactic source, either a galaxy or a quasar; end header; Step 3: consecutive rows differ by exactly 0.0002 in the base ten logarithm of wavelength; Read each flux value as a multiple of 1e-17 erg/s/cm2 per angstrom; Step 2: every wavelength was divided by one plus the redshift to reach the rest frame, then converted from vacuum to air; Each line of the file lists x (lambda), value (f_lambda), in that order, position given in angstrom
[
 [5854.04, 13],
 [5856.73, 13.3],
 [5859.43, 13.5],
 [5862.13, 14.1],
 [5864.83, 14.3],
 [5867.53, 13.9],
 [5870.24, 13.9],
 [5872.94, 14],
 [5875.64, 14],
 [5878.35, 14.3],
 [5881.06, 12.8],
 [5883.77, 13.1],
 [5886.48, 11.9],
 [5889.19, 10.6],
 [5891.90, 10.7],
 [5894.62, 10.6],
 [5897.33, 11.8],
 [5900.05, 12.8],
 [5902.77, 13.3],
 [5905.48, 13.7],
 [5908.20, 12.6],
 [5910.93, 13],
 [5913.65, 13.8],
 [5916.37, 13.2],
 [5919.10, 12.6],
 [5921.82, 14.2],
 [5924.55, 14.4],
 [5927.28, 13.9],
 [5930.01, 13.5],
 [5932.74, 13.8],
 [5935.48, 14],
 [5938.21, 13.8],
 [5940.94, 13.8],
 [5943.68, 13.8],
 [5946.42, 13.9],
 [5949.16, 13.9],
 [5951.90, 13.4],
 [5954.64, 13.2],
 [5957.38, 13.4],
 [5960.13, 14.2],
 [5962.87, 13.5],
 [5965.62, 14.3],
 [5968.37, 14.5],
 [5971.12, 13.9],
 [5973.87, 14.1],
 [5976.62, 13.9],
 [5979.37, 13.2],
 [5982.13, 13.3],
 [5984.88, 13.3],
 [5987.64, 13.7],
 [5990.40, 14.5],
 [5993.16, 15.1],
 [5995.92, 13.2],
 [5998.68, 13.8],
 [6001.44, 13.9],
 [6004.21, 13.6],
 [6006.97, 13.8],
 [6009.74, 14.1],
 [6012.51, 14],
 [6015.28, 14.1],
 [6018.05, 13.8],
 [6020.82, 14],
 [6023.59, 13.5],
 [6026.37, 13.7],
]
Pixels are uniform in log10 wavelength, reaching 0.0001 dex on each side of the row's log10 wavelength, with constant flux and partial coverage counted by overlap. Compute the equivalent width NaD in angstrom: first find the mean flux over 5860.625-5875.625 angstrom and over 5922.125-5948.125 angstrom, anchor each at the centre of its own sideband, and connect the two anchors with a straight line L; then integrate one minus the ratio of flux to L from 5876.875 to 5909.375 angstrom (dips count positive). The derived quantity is 3.8 angstrom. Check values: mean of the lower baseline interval 14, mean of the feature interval 12.4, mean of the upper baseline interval 13.9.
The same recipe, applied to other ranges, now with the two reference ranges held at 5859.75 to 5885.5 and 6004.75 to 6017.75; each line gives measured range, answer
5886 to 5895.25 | 1.95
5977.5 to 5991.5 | 0.33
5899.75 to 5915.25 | 0.67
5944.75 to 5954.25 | 0.14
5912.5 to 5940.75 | 0.26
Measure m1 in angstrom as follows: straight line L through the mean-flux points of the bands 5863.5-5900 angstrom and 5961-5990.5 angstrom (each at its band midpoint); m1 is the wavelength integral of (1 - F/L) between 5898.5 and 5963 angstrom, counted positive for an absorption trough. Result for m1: -1.3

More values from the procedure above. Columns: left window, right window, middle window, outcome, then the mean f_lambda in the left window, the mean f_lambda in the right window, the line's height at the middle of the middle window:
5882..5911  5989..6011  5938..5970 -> -1.52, 12.2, 14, 13.2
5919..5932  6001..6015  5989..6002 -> -0.21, 13.8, 13.9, 13.9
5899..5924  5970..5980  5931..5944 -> -0.31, 13.3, 13.8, 13.5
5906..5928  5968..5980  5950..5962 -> 0.18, 13.5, 13.9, 13.8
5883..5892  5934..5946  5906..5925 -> -0.83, 11.6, 13.8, 12.8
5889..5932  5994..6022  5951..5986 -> -0.67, 12.9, 13.9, 13.5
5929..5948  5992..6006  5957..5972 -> -0.17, 13.8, 13.9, 13.8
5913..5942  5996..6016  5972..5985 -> 0.20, 13.7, 13.8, 13.8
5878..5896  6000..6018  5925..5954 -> -2.37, 11.9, 13.9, 12.7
